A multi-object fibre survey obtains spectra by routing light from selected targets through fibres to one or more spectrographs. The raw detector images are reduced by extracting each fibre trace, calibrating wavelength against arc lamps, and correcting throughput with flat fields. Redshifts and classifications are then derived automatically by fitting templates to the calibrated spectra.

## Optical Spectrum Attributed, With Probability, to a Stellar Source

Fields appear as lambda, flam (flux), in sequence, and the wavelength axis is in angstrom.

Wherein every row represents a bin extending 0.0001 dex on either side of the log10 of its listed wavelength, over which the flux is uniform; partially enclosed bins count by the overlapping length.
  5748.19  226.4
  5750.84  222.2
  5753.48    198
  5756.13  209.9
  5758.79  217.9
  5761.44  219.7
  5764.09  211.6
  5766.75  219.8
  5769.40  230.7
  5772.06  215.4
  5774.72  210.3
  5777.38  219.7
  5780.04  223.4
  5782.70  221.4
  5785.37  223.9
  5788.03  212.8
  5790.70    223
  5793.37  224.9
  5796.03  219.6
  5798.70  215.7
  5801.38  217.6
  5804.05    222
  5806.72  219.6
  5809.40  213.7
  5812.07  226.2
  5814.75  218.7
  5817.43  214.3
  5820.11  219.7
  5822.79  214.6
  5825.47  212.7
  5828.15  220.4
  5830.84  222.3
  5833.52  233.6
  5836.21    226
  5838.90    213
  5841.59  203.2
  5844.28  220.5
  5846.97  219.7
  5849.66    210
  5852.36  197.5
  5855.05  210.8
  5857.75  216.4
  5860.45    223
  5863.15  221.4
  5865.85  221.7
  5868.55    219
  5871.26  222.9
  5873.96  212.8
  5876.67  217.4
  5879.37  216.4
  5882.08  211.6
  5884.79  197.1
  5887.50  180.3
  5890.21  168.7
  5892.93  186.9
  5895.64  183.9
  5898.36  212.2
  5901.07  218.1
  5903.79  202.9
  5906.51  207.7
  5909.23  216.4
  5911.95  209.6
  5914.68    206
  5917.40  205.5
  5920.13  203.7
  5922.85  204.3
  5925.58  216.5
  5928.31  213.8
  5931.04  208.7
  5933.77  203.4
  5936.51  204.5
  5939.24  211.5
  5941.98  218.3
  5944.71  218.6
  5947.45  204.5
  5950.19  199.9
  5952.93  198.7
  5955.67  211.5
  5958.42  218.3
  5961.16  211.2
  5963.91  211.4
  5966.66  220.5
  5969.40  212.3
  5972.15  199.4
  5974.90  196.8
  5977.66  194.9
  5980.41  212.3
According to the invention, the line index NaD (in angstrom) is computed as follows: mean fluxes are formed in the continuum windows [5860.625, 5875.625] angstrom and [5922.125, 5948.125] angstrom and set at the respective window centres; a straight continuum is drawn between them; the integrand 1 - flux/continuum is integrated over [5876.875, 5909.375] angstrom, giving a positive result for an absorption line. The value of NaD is 2.4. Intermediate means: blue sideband 220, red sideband 211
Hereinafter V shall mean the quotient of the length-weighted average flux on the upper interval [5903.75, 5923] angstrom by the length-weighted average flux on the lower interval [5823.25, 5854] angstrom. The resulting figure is 0.96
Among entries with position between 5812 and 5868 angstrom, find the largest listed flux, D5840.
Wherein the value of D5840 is 233.6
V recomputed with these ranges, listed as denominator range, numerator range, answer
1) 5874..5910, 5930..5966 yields 1.04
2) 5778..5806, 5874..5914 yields 0.92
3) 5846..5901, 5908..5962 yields 1.01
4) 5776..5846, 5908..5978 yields 0.95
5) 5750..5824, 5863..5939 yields 0.95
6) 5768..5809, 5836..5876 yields 0.98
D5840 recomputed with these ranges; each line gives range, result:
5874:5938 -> 218.1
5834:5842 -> 226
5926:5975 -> 220.5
